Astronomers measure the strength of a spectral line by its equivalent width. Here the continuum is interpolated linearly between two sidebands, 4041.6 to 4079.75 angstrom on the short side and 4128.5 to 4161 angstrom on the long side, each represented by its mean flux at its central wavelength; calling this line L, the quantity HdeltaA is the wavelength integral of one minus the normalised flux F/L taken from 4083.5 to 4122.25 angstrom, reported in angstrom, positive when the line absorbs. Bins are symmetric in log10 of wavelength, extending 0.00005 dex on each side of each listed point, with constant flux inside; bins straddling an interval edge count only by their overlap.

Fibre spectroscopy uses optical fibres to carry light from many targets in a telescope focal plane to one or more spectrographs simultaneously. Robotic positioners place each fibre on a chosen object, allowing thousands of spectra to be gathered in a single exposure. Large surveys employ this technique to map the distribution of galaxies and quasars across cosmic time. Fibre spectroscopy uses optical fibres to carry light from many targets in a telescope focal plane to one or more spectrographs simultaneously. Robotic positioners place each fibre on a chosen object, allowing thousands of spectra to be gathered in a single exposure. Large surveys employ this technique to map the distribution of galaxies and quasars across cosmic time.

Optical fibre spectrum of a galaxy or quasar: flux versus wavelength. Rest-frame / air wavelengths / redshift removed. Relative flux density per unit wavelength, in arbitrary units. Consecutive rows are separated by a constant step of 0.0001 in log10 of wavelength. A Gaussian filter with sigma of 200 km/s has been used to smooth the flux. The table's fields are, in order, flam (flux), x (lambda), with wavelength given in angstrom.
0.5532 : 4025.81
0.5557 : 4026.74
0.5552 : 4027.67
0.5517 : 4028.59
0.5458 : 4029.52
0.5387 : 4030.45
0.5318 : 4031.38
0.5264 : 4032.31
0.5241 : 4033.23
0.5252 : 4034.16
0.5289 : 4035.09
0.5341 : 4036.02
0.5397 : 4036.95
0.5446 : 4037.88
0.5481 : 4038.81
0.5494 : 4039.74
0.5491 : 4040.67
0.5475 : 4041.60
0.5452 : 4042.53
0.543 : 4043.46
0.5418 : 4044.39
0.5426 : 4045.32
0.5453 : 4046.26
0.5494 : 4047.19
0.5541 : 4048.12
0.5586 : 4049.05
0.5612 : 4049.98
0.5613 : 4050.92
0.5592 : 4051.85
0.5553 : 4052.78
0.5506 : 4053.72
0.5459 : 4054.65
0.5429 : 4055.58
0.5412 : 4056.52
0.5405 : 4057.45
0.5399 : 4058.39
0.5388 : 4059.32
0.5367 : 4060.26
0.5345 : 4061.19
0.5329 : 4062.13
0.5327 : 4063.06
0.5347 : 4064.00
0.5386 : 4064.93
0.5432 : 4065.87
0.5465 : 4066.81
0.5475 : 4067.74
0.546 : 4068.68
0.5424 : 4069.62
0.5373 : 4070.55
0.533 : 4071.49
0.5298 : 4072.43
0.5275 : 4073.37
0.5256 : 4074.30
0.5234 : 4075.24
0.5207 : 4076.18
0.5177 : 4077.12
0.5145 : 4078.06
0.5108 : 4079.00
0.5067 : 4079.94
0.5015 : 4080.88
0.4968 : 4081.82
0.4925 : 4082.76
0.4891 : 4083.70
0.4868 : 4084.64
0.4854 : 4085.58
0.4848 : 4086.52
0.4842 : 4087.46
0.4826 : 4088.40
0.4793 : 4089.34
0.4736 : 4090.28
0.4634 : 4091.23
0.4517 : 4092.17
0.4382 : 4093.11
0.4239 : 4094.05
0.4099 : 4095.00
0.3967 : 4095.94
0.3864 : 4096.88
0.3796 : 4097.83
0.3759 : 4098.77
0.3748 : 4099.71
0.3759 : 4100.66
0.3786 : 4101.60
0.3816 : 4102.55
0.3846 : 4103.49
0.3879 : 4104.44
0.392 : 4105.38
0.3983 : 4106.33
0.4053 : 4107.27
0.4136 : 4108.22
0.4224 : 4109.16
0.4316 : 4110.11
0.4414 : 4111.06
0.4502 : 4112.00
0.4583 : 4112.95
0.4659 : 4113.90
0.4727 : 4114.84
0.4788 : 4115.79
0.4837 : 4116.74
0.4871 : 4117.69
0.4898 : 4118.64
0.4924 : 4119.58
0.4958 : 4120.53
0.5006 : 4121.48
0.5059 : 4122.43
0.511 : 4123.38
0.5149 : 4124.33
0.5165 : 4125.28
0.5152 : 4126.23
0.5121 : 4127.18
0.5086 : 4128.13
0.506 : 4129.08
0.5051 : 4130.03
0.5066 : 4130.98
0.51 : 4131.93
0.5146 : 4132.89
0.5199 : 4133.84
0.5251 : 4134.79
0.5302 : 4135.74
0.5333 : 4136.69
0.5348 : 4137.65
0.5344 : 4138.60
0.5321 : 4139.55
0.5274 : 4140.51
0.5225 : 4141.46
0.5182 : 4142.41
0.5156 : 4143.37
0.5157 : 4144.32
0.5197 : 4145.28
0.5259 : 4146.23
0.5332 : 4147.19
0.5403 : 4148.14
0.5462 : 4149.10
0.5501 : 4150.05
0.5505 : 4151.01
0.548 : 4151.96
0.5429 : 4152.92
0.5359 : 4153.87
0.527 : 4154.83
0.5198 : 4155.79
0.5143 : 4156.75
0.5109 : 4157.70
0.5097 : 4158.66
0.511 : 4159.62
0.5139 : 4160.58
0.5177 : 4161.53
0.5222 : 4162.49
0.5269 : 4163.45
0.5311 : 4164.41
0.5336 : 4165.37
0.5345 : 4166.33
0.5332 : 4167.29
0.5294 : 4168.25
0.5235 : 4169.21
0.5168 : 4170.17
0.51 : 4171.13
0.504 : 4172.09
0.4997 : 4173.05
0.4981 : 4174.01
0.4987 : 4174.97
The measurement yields 6.7 angstrom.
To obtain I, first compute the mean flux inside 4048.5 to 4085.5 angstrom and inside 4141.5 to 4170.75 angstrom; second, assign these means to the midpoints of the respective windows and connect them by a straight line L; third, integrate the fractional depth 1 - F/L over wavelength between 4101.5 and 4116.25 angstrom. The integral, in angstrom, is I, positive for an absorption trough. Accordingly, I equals 2.9 angstrom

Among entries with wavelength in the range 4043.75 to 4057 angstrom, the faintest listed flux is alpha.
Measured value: 0.5412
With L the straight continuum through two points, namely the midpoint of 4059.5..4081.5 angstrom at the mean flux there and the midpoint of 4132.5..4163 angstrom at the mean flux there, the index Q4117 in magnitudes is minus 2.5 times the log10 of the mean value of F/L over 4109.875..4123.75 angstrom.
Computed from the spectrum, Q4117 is 0.11 mag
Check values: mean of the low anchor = 0.53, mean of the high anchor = 0.527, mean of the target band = 0.478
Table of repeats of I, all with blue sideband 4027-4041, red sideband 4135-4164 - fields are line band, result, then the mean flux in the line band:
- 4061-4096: 2.09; 0.503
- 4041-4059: -0.35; 0.549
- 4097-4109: 3.25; 0.388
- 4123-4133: 0.36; 0.511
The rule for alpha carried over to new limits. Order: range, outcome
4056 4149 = 0.3748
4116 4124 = 0.4837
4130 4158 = 0.5051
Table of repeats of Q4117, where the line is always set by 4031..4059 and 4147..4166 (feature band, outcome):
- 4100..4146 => 0.11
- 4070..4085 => 0.05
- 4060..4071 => 0.00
